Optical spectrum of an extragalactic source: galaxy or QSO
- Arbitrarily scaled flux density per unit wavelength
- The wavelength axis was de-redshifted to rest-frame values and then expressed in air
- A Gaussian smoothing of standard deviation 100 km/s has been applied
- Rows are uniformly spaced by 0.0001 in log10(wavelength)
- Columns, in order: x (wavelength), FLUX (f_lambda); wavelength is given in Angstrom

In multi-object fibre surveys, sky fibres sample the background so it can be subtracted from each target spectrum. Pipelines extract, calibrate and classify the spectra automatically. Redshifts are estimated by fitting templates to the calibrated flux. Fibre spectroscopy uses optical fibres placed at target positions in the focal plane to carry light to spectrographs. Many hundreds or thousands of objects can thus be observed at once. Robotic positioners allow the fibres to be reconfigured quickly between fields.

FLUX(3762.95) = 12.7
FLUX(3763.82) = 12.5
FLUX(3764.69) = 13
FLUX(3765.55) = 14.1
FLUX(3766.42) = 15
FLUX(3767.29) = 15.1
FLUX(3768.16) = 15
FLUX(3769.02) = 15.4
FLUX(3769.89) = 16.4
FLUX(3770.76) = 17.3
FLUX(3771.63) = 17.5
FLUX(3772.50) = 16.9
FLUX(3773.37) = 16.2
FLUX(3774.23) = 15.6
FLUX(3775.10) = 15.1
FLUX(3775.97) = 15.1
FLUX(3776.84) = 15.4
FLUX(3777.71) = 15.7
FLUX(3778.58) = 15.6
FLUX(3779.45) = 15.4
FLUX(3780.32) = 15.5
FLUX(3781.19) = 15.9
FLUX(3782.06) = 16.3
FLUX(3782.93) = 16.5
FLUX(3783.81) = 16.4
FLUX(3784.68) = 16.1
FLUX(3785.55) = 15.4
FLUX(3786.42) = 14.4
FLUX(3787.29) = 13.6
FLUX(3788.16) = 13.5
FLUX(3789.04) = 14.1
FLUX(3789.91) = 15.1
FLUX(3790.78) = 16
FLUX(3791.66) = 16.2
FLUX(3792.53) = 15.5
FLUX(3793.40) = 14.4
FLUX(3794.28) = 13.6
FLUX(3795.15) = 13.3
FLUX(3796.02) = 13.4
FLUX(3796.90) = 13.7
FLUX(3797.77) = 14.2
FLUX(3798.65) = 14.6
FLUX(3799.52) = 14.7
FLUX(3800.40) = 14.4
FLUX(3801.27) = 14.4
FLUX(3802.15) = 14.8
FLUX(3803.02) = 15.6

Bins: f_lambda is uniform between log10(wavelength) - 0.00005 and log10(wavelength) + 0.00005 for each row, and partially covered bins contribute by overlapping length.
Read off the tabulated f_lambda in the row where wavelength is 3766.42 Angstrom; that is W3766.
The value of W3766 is 15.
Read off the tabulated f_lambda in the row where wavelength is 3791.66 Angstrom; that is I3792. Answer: 16.2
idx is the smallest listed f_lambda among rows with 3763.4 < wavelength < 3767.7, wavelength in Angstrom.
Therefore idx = 12.5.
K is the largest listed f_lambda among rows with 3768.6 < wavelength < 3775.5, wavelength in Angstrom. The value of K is 17.5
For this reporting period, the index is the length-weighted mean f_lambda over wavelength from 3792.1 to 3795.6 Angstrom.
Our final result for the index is 14.2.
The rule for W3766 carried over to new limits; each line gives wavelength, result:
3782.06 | 16.3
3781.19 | 15.9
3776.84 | 15.4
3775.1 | 15.1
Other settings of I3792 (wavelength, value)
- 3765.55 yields 14.1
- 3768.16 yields 15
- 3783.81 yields 16.4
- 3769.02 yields 15.4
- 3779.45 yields 15.4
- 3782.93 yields 16.5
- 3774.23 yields 15.6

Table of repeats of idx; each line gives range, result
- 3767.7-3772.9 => 15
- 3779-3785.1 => 15.4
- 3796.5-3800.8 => 13.7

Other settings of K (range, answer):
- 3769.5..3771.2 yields 17.3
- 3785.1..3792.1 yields 16.2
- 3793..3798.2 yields 14.4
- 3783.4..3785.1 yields 16.4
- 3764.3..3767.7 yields 15.1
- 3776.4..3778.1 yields 15.7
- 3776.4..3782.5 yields 16.3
